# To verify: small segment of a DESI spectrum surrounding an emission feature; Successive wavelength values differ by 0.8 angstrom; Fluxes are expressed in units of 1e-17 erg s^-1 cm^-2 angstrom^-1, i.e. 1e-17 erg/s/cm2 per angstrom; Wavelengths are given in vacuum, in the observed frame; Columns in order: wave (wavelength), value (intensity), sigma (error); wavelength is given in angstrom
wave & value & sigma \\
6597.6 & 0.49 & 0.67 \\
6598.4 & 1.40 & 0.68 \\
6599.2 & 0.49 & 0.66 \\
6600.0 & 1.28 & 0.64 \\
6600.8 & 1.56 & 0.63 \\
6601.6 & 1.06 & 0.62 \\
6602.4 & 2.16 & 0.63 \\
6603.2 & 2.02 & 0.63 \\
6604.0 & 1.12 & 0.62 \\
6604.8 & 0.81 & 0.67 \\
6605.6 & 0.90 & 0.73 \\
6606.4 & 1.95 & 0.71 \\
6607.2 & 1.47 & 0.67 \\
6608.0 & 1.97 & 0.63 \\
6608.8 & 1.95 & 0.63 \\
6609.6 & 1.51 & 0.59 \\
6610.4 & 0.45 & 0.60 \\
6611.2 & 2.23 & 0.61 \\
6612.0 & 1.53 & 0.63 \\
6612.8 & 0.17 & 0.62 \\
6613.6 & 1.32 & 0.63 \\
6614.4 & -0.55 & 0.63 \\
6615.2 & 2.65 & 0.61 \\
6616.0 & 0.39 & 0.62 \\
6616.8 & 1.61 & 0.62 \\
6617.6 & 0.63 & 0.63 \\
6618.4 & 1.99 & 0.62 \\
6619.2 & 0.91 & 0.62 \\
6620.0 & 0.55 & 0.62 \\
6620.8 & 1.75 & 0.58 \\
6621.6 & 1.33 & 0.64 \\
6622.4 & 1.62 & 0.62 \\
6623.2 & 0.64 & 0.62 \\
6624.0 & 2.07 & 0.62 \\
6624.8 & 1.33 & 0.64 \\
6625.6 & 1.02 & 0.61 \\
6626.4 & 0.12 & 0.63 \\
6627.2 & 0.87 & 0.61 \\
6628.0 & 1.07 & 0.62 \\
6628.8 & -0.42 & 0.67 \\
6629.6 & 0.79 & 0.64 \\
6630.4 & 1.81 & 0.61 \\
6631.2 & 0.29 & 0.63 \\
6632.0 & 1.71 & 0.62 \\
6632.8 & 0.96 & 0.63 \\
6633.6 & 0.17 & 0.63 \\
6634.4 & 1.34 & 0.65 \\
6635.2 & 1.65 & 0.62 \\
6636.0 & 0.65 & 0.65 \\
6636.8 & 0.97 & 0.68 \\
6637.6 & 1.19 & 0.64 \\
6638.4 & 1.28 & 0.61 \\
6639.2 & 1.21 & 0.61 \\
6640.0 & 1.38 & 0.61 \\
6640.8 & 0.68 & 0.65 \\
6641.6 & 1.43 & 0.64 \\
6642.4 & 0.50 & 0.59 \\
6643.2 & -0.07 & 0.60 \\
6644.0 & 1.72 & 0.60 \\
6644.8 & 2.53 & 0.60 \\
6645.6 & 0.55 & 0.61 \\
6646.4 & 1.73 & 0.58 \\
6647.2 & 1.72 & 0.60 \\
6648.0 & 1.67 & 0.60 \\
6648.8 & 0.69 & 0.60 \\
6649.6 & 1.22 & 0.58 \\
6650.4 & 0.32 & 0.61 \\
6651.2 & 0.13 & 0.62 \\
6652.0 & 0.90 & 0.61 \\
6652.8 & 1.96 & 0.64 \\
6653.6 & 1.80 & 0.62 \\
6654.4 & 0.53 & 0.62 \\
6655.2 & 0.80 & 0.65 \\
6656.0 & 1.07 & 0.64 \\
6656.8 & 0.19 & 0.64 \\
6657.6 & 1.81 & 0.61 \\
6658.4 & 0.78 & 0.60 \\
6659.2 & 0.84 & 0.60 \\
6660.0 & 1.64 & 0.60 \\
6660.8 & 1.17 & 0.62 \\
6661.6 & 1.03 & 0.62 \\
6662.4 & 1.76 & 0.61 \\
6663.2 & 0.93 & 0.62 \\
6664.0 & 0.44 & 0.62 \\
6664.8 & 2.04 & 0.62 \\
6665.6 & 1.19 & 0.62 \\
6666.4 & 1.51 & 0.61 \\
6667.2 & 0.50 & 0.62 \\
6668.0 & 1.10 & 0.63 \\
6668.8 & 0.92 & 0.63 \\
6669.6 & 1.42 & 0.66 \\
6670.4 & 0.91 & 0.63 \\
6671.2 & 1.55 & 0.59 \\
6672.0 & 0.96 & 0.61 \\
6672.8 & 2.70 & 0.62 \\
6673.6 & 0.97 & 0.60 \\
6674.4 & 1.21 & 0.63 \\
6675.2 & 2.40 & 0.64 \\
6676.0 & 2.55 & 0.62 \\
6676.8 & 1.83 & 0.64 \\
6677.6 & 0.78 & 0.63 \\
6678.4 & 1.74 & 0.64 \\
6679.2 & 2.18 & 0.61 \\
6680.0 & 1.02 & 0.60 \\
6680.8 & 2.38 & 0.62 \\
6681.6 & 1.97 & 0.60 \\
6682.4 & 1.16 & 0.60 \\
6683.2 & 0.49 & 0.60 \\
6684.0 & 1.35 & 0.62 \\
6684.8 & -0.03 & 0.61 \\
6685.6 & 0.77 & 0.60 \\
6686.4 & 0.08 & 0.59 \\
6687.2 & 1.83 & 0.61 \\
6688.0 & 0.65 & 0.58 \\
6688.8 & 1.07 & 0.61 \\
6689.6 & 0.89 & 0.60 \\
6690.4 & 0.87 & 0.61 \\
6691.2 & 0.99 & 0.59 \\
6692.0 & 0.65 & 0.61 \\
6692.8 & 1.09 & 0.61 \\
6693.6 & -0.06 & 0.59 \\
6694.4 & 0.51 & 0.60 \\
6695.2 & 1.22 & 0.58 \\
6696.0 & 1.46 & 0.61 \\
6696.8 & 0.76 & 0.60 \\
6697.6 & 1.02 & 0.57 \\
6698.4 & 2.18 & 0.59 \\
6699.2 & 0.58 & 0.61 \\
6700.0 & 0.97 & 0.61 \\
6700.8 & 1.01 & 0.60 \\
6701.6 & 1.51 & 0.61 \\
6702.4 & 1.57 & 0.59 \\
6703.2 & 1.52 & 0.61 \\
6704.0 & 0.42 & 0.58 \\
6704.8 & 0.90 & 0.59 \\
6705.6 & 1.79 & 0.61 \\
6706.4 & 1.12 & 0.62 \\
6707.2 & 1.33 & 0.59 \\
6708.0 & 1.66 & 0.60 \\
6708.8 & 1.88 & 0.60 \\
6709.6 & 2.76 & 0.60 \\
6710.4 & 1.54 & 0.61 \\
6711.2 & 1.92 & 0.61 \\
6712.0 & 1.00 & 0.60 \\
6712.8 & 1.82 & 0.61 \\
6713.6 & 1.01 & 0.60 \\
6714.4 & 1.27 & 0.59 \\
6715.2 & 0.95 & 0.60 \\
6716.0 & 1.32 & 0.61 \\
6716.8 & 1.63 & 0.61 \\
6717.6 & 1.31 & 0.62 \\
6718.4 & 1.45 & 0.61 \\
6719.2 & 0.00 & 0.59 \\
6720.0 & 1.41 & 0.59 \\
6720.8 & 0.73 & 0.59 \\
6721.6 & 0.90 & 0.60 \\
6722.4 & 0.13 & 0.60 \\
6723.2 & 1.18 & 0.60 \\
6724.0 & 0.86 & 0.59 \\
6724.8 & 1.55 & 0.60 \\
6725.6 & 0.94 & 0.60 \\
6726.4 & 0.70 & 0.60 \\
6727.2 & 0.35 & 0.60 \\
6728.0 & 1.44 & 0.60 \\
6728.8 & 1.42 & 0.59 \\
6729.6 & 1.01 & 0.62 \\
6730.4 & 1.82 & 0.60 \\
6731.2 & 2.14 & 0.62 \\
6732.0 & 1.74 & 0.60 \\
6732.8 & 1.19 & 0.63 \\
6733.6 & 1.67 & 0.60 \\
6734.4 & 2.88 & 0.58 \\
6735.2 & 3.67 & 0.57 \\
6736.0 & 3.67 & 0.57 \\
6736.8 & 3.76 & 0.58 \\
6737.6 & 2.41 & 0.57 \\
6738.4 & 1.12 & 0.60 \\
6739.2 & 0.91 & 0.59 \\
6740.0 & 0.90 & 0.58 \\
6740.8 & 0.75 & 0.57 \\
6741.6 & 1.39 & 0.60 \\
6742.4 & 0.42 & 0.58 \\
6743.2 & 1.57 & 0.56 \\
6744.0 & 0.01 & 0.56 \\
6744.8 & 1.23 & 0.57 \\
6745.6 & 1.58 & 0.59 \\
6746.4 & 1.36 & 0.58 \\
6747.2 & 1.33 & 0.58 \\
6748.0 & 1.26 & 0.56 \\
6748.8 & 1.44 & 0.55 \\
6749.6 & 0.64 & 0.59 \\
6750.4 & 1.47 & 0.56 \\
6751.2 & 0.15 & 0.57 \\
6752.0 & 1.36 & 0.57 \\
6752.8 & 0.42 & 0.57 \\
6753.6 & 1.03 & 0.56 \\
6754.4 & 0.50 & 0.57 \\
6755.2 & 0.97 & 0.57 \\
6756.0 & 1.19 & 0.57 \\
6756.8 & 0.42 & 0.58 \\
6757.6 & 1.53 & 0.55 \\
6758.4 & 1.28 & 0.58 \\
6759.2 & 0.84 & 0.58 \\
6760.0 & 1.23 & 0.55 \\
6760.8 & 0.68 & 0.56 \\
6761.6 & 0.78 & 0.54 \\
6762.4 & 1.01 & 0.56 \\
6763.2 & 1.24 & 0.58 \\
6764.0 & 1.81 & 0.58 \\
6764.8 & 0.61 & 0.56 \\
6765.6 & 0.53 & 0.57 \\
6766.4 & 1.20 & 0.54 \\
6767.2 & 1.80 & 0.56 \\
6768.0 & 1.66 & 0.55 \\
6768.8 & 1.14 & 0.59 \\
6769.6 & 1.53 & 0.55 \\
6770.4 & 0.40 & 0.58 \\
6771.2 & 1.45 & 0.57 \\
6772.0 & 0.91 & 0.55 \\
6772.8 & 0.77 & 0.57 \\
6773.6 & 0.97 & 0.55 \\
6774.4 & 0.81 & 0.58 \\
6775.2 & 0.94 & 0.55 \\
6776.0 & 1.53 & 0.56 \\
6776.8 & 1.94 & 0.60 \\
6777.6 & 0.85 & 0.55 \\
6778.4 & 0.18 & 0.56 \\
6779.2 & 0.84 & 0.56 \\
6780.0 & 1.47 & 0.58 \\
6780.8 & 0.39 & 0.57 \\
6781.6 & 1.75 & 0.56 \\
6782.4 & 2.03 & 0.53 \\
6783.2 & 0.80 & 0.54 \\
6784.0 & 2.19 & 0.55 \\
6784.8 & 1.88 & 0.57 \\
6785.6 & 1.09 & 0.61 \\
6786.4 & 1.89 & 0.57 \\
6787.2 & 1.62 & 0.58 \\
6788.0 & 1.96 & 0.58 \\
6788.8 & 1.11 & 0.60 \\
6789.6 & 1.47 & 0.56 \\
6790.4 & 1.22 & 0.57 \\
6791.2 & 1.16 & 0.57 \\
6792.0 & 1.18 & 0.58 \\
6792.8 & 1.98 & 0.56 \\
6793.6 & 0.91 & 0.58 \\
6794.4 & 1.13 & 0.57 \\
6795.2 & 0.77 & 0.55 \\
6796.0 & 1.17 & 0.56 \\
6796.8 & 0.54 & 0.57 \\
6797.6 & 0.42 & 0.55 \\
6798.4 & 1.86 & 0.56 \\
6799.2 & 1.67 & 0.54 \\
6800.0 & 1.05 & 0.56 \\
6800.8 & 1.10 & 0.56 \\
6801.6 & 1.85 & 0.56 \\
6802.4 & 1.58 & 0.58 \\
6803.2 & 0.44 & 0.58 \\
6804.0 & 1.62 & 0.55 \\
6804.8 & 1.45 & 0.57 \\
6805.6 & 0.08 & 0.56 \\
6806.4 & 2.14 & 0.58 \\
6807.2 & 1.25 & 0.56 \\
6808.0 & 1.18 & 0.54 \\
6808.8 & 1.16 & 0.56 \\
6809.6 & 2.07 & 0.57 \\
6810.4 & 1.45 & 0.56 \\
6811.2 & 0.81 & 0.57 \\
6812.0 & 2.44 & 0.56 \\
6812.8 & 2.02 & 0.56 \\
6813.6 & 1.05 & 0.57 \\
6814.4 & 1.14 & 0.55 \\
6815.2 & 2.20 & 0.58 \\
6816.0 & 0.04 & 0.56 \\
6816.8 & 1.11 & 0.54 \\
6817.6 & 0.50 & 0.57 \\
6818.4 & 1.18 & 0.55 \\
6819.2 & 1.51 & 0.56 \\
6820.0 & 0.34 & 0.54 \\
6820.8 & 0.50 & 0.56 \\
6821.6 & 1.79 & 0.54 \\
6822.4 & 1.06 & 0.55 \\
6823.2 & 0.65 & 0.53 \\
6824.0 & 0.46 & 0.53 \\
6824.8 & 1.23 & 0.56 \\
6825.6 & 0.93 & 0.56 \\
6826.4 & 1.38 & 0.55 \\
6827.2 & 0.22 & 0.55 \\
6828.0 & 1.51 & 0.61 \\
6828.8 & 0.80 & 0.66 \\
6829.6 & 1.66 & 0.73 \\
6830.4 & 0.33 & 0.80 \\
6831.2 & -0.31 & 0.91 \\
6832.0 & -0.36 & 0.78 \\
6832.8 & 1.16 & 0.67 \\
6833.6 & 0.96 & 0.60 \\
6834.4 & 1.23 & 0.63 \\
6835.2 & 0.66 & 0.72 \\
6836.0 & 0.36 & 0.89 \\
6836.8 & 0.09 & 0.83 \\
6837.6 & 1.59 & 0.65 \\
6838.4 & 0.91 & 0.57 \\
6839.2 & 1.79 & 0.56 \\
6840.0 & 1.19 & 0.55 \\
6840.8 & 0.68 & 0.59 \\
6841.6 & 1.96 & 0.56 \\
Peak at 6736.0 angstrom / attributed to H-beta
